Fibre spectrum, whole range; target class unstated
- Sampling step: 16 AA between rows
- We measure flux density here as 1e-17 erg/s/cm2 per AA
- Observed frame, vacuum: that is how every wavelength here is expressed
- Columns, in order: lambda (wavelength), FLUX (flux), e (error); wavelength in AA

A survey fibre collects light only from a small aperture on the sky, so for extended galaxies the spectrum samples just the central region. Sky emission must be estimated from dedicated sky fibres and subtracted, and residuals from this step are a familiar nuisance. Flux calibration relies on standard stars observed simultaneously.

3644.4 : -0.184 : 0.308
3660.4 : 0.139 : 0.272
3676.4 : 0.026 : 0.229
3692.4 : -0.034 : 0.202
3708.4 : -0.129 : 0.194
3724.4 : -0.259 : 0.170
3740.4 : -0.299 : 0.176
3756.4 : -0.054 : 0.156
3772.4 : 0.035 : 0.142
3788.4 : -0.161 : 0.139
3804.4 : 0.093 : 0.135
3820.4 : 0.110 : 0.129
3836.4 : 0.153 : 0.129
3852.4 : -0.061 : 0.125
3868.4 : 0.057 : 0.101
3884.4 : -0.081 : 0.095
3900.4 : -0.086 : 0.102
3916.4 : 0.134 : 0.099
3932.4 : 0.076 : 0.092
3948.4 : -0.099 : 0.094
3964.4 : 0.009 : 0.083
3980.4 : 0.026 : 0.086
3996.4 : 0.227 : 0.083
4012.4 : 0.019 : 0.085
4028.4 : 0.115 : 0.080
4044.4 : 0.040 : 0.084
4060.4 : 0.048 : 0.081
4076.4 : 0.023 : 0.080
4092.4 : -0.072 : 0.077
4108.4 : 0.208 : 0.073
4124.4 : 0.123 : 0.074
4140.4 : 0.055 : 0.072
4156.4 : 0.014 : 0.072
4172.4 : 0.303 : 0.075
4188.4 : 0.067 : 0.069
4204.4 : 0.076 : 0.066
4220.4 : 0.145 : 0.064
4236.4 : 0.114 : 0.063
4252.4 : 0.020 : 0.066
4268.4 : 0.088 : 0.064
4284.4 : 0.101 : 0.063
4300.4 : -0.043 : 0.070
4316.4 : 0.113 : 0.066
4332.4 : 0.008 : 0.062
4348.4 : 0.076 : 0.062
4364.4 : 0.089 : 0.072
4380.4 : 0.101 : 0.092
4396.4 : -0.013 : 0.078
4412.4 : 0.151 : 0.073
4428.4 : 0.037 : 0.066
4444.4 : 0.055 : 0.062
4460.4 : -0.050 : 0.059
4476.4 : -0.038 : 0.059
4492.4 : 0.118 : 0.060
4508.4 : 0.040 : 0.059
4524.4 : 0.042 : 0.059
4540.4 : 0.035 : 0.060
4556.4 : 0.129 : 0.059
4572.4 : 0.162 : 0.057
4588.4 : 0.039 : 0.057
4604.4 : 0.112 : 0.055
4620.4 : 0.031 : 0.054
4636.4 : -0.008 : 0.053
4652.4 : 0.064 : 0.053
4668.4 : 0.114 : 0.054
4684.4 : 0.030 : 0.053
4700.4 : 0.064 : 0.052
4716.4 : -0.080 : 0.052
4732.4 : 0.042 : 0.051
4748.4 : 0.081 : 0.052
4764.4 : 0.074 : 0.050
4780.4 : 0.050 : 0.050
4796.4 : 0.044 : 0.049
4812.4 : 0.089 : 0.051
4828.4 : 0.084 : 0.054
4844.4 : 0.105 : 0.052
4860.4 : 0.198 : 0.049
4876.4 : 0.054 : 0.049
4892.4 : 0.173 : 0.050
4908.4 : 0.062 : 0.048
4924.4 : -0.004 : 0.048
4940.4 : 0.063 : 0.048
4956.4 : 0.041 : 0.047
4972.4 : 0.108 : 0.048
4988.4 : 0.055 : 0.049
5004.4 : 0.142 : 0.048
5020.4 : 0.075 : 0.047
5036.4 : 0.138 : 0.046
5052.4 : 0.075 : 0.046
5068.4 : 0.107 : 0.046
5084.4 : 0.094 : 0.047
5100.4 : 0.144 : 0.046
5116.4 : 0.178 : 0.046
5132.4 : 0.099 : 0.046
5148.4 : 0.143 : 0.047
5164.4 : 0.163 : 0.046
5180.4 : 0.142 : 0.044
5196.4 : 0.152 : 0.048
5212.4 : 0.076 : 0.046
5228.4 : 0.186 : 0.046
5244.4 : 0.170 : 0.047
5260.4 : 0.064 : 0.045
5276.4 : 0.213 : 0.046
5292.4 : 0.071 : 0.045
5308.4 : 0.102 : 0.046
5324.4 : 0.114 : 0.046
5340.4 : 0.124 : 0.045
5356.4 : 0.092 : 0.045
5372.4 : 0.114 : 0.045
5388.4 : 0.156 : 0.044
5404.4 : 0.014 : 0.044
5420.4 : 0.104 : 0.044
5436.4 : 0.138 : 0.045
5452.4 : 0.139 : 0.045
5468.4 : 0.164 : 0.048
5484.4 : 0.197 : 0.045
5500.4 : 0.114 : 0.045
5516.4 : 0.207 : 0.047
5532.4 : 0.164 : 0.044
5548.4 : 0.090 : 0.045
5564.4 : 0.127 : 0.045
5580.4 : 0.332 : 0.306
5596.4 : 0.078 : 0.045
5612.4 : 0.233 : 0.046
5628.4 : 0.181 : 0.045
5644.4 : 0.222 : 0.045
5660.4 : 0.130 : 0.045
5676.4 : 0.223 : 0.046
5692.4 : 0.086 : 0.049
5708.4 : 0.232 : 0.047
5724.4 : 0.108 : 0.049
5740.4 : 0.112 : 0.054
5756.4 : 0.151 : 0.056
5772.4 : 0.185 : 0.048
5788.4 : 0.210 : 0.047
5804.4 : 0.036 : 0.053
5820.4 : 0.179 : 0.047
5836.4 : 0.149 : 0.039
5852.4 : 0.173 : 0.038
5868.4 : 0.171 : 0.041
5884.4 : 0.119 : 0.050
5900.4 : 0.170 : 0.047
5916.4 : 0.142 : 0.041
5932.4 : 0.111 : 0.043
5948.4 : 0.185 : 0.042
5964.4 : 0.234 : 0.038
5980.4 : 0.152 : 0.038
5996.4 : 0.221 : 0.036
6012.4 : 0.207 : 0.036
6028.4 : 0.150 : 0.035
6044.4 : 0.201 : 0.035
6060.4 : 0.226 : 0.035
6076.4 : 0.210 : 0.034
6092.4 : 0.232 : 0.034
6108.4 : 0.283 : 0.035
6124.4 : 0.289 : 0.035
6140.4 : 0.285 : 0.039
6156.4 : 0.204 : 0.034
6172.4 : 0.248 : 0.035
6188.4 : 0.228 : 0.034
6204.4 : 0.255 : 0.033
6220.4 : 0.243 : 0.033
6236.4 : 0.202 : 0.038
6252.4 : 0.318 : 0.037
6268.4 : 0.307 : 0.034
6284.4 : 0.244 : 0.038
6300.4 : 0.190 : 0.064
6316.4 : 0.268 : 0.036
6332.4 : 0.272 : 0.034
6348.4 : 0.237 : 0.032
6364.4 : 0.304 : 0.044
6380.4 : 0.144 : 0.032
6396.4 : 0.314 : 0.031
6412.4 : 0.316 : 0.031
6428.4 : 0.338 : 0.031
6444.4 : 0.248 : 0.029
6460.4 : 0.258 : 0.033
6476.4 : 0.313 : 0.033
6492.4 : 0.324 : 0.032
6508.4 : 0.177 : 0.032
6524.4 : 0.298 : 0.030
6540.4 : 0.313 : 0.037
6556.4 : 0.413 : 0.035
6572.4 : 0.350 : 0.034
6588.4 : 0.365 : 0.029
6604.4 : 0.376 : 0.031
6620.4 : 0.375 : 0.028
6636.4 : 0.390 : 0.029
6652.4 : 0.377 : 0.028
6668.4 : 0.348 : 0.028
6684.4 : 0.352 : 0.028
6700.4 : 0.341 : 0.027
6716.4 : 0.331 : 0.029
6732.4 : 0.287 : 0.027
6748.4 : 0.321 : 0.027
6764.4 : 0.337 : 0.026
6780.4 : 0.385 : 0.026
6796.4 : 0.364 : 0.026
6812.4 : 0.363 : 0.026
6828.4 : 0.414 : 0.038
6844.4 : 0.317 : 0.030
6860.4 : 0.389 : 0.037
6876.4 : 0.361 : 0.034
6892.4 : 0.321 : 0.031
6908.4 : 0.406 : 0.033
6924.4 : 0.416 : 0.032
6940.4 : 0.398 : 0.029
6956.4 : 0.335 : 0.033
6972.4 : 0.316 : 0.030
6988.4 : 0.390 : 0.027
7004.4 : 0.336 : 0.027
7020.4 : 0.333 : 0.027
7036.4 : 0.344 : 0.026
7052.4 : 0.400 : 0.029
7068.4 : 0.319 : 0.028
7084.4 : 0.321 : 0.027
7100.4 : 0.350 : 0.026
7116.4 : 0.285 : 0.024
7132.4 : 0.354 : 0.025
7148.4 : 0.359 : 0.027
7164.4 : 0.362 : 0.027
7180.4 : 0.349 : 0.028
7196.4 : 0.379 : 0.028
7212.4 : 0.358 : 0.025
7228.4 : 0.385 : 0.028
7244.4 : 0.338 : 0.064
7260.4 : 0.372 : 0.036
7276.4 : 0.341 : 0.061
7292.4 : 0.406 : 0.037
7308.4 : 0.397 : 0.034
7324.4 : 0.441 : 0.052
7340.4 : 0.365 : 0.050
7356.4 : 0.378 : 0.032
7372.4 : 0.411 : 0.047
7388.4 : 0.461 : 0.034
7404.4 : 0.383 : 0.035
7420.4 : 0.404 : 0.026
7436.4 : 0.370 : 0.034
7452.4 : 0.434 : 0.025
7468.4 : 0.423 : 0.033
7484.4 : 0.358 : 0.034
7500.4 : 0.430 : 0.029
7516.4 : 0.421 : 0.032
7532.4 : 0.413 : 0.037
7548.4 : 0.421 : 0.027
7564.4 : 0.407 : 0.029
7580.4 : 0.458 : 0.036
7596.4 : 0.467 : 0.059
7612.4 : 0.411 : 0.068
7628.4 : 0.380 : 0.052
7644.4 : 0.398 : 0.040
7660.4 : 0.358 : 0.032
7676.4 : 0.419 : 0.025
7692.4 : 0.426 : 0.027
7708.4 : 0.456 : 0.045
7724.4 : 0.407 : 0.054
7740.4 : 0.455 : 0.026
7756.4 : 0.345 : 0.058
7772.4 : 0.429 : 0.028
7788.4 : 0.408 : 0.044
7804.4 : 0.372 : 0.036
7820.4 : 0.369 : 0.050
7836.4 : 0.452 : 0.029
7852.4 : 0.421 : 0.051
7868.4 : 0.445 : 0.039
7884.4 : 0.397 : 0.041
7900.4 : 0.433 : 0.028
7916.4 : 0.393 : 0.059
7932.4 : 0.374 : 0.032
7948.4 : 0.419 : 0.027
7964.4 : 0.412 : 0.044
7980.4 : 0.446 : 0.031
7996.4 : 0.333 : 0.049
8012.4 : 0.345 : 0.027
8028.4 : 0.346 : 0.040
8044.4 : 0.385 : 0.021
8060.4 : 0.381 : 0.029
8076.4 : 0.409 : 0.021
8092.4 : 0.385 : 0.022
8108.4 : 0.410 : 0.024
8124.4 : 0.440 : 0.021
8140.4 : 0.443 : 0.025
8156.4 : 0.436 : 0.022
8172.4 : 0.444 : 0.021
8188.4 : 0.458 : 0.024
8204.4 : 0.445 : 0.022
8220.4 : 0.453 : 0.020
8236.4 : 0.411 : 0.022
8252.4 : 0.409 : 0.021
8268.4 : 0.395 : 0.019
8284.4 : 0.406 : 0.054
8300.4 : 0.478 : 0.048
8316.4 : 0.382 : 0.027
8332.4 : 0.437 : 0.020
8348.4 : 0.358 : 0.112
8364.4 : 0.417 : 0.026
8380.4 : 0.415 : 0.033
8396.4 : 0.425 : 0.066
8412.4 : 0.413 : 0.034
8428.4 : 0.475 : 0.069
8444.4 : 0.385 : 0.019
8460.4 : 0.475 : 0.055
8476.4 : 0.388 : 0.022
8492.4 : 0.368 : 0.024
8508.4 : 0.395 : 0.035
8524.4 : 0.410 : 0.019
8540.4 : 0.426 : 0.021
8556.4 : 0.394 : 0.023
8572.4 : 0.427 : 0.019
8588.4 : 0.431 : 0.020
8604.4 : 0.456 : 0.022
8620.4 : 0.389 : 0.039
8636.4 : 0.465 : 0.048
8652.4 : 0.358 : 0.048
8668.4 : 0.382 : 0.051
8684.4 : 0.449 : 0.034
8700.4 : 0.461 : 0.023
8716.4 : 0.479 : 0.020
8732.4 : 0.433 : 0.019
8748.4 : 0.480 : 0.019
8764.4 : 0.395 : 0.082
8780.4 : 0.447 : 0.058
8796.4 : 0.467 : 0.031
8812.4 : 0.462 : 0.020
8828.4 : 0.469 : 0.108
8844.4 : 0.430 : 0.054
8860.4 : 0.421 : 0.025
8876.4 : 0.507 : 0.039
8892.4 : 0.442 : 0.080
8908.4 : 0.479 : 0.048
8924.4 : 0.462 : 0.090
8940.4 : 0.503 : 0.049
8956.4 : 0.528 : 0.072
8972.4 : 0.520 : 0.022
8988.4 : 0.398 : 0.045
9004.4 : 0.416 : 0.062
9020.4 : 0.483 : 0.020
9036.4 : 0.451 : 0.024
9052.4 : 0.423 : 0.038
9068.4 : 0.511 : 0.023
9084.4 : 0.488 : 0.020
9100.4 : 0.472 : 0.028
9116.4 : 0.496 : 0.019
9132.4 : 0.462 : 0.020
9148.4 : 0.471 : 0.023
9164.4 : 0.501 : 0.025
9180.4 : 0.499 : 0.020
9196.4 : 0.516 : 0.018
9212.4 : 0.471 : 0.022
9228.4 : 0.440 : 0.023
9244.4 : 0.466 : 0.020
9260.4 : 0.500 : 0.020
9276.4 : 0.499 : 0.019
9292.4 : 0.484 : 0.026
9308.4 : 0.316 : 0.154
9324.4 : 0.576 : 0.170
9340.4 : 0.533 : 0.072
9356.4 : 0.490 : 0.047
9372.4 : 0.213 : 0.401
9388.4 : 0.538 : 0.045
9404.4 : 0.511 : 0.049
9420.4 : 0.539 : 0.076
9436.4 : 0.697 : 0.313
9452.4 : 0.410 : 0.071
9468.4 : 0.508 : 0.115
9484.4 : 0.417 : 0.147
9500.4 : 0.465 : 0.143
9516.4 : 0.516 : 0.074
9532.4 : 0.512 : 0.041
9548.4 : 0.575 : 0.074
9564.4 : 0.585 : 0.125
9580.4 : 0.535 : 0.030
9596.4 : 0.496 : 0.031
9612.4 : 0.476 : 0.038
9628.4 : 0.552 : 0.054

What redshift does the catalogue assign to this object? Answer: 0.64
